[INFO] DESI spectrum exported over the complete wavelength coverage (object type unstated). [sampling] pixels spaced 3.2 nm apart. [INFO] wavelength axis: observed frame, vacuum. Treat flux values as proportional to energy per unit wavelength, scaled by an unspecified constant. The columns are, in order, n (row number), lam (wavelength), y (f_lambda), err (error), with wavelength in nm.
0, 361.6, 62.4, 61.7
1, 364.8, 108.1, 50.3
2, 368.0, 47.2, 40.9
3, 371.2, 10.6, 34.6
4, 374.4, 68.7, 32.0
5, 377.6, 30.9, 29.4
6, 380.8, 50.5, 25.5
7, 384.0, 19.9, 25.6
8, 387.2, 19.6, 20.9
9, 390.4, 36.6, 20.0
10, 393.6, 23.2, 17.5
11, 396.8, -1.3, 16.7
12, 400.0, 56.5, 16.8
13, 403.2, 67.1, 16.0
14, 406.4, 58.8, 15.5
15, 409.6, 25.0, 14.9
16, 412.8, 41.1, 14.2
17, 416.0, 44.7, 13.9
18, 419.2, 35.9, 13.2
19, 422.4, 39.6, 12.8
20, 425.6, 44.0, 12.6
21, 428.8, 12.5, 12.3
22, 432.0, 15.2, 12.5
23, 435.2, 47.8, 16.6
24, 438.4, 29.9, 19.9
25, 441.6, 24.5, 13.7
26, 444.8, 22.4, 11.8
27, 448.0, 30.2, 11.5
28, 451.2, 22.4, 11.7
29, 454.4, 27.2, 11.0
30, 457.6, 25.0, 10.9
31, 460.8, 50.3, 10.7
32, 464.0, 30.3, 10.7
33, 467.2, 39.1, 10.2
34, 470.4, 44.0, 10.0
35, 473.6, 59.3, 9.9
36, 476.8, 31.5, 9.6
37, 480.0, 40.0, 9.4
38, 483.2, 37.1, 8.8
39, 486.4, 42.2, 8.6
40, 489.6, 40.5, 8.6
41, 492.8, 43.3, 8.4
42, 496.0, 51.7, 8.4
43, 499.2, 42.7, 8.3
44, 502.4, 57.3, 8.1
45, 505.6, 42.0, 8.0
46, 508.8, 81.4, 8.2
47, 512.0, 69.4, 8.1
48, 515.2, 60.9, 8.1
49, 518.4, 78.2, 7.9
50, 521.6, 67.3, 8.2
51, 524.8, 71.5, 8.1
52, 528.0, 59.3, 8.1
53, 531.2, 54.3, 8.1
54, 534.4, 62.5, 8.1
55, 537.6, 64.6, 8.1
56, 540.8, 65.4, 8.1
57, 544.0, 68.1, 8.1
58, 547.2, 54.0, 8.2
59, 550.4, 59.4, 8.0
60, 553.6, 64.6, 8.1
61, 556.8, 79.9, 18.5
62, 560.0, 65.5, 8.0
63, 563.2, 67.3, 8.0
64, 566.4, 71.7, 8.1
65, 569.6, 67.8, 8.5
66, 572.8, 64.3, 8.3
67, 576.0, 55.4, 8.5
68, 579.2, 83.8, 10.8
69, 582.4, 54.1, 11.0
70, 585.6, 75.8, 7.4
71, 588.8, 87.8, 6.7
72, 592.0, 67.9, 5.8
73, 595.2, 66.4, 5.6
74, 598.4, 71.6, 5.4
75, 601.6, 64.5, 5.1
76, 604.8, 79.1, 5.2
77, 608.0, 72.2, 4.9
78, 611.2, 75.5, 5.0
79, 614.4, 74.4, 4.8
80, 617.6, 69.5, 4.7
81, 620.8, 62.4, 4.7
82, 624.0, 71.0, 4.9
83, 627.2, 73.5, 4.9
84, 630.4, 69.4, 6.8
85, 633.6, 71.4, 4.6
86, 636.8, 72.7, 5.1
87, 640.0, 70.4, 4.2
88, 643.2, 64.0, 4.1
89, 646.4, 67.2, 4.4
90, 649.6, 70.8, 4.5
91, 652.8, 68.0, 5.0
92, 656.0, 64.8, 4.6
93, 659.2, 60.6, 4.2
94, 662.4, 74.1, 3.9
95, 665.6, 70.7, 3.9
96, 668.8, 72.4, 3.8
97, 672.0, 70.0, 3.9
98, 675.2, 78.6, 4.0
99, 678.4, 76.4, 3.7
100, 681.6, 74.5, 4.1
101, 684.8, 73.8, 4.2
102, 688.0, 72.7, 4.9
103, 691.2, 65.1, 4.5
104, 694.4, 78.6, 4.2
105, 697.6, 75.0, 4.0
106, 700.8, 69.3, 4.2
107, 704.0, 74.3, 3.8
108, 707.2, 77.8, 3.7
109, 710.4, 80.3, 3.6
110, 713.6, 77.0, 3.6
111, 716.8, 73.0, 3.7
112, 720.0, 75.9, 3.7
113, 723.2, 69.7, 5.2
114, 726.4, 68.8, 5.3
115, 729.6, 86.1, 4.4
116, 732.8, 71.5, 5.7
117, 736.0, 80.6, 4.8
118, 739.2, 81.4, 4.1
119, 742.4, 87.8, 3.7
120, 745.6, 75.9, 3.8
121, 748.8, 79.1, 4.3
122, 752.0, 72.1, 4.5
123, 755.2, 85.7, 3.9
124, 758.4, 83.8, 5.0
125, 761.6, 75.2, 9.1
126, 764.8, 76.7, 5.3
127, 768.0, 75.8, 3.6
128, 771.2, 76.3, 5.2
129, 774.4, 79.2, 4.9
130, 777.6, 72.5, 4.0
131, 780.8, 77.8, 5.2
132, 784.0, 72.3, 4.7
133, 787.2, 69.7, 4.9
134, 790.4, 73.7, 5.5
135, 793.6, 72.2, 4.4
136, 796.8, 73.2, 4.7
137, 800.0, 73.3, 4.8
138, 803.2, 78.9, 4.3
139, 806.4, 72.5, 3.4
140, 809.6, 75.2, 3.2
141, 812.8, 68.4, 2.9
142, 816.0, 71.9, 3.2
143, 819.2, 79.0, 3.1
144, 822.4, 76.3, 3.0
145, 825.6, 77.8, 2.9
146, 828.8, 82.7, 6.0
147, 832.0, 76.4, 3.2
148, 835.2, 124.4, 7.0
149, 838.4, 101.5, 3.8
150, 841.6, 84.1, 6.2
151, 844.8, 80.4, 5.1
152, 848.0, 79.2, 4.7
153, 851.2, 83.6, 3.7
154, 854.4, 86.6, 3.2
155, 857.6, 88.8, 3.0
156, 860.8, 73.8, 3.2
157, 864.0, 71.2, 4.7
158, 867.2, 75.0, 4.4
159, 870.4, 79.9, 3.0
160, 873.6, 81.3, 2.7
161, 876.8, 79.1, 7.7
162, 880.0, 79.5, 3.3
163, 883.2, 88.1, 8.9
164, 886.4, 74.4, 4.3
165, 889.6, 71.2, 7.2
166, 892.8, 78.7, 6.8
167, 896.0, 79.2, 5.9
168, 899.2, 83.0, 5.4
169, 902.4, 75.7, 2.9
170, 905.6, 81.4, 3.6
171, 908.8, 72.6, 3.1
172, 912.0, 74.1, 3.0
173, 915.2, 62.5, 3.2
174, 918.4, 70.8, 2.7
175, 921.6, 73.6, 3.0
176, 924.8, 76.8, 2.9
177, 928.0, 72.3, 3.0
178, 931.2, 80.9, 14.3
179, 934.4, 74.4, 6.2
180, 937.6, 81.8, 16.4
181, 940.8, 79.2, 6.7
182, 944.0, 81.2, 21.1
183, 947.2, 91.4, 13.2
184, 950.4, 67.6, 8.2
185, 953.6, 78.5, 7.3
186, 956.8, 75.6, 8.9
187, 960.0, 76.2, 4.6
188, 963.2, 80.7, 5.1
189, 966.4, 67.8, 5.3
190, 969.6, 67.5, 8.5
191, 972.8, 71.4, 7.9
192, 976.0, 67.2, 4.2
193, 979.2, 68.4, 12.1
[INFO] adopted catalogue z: 0.273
